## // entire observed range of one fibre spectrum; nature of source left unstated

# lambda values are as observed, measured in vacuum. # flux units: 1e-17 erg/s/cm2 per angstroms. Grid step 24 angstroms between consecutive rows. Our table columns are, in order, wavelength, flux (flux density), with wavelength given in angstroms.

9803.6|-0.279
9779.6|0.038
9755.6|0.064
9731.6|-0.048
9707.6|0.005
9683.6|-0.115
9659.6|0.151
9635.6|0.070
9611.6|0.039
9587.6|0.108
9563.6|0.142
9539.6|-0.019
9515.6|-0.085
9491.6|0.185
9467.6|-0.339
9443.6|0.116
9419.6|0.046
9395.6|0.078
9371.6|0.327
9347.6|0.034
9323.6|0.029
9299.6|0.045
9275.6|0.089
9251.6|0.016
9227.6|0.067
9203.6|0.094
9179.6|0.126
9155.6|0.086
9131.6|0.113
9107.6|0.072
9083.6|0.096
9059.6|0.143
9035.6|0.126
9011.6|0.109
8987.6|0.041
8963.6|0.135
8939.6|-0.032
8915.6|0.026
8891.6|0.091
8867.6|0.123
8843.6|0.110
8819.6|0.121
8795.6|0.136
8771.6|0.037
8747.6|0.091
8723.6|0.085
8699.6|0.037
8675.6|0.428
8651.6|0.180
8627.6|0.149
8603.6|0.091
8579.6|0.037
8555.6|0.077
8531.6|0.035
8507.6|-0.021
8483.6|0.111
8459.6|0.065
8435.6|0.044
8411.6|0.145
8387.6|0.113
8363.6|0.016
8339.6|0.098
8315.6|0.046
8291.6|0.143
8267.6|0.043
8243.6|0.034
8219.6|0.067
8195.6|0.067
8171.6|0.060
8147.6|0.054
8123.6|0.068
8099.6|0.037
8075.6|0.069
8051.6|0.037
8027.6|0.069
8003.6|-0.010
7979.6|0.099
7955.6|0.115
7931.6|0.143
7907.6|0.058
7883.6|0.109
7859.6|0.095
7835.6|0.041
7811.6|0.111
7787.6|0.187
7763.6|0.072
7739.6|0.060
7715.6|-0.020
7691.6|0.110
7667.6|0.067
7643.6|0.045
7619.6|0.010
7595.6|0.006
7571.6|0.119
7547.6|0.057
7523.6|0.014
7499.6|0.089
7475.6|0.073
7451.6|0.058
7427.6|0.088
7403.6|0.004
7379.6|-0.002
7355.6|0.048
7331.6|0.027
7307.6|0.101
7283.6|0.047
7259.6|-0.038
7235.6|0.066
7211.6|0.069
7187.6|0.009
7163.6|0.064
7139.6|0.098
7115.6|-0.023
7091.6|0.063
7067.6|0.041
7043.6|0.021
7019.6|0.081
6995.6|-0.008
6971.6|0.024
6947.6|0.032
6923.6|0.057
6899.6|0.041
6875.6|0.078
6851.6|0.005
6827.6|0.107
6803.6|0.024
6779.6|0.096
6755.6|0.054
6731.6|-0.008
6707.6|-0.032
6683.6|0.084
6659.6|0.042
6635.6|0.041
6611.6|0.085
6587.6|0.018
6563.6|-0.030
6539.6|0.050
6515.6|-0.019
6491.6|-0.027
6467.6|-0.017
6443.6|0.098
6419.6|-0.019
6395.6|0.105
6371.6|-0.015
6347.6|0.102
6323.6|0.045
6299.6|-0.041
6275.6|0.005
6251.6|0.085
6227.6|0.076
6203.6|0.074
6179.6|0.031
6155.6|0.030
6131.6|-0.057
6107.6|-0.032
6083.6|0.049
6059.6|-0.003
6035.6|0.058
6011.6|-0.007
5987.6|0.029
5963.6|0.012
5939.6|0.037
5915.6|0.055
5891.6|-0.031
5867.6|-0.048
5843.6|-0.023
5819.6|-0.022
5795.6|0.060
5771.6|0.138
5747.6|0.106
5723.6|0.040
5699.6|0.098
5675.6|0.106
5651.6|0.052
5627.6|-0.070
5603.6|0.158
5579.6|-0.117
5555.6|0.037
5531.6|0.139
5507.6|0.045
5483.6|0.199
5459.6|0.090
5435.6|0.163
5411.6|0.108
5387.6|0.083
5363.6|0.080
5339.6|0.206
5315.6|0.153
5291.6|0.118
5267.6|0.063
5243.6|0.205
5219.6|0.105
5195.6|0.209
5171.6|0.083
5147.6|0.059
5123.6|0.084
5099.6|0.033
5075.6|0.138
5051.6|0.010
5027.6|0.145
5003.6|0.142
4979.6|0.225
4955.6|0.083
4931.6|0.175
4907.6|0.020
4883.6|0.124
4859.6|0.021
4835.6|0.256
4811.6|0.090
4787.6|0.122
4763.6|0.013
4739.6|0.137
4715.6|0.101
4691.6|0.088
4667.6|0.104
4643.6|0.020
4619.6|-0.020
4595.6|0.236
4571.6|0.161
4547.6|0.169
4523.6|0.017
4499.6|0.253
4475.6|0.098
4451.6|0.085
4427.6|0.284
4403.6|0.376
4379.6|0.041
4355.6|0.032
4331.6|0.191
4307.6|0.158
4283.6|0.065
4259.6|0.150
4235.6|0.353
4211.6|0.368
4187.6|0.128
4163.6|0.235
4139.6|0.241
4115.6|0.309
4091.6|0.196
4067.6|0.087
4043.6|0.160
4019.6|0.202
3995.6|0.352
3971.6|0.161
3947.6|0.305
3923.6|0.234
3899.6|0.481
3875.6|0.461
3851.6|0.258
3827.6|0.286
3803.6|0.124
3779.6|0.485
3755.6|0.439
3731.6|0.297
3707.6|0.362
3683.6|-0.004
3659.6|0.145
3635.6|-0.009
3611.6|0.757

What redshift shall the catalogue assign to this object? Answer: 1.33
